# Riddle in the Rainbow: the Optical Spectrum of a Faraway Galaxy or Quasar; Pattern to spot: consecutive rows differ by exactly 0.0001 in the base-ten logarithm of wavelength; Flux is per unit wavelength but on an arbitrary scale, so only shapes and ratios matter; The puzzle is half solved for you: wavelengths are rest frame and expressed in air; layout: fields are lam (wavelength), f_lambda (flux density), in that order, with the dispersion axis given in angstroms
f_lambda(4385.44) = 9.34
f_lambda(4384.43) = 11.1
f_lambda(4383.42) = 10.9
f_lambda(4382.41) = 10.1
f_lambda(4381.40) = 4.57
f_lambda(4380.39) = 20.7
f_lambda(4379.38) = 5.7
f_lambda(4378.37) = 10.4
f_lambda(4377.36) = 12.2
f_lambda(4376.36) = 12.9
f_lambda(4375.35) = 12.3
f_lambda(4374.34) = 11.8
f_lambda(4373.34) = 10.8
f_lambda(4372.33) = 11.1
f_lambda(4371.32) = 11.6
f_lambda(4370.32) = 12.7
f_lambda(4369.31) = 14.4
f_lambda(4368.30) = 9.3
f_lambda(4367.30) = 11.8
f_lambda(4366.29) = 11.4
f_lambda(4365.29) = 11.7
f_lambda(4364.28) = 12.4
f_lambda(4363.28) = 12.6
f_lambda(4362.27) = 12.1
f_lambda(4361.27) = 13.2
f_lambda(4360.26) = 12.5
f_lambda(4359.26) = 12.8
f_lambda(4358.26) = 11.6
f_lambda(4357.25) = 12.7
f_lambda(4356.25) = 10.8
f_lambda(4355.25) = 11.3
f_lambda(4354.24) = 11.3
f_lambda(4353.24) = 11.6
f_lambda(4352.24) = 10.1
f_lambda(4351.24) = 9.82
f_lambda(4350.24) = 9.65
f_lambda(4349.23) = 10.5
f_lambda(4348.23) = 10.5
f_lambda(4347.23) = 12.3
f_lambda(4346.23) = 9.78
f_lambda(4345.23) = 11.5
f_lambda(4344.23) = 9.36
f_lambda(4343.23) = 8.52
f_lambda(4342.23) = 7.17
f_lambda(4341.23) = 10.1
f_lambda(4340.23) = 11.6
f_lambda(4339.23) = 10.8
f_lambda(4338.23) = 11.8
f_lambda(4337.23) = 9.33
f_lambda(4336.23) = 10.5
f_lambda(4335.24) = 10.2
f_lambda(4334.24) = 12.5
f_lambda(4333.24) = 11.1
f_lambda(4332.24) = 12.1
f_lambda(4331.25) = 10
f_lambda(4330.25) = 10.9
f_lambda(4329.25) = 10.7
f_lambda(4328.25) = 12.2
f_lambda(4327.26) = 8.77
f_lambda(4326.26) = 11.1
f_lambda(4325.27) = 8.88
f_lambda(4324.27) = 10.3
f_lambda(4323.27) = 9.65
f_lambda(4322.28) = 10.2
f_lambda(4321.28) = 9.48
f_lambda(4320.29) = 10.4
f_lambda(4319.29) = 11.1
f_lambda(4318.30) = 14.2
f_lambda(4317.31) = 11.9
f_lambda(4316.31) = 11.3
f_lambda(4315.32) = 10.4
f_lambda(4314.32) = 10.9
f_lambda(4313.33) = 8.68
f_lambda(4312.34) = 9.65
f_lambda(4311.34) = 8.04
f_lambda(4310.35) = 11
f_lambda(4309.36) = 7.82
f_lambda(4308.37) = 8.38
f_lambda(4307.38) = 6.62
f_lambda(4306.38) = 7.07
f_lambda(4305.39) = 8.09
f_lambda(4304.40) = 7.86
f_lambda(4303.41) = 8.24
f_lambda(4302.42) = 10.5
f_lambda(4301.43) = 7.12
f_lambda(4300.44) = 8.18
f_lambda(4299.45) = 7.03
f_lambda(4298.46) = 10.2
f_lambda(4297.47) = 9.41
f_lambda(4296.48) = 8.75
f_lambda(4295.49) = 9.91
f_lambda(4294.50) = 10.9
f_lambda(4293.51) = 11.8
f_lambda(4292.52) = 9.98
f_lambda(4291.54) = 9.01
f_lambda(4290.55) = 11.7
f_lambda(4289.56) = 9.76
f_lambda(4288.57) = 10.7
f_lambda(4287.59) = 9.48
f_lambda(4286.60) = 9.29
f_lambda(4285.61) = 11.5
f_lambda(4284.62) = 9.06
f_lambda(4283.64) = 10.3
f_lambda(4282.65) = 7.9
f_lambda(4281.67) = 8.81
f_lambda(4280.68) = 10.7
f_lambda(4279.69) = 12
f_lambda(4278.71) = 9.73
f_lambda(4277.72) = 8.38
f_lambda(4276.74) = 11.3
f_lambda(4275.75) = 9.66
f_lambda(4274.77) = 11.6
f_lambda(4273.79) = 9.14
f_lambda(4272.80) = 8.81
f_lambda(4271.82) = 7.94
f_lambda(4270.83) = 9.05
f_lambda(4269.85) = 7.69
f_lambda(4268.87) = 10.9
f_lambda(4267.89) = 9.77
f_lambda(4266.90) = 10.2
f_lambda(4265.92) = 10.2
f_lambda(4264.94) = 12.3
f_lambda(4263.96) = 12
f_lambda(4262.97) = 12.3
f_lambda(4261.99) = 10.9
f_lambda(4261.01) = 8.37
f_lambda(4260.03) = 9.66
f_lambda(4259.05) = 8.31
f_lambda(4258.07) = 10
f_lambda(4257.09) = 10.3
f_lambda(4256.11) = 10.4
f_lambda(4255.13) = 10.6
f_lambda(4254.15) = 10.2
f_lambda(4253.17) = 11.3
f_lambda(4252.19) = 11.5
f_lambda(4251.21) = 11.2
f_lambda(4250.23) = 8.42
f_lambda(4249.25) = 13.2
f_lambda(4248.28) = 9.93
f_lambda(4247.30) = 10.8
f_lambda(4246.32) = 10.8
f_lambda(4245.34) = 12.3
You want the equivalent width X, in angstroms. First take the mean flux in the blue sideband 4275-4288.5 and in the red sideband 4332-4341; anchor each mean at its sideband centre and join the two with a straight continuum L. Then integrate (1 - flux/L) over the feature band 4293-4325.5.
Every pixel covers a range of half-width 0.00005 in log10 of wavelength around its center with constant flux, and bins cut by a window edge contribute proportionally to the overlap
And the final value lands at 3.0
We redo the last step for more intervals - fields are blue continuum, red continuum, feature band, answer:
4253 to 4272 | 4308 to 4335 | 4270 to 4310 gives 3.66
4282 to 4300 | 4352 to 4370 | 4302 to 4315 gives 2.06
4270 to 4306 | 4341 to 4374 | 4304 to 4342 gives 0.90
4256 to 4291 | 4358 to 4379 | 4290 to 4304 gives 1.34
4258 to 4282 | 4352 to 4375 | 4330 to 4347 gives 1.33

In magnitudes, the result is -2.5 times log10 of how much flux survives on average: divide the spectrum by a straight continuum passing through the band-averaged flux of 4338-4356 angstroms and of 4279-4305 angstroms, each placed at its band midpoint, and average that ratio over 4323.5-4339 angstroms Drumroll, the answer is -0.05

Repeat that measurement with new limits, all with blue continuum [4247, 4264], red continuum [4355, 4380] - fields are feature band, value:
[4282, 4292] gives 0.10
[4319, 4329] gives 0.11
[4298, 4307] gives 0.32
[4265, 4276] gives 0.11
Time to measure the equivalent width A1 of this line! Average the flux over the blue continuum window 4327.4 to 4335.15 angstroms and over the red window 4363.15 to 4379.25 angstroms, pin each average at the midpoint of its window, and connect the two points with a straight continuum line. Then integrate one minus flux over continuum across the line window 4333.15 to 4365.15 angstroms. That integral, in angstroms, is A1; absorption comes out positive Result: 1.1 angstroms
